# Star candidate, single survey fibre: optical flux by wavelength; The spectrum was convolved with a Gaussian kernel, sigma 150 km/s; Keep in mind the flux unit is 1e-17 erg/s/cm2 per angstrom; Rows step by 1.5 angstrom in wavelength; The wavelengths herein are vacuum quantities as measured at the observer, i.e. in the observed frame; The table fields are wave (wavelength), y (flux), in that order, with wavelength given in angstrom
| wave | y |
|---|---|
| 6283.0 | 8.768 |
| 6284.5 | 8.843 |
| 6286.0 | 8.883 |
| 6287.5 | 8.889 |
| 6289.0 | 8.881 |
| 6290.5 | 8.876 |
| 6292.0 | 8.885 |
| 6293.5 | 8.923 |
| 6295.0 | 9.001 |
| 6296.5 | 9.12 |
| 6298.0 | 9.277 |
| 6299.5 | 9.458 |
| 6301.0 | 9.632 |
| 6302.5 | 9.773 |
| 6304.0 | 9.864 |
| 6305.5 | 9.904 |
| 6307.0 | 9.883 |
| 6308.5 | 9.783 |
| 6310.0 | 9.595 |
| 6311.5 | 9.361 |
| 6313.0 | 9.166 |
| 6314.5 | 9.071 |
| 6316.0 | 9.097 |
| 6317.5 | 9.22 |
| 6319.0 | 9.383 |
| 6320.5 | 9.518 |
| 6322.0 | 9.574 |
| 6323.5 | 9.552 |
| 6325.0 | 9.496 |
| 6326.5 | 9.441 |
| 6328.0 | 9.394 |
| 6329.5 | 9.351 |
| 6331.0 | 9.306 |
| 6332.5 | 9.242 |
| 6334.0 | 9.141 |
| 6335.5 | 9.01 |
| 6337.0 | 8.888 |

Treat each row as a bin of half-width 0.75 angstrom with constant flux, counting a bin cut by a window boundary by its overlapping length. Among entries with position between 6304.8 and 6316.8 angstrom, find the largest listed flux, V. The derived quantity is 9.904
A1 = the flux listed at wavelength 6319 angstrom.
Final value 9.383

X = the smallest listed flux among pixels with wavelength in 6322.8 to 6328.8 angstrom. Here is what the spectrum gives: 9.394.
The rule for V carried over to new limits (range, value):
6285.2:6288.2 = 8.889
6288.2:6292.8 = 8.885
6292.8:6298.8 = 9.277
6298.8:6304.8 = 9.864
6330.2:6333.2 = 9.306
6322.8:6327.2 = 9.552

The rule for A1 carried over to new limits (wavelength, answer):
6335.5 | 9.01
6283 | 8.768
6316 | 9.097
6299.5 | 9.458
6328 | 9.394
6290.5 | 8.876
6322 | 9.574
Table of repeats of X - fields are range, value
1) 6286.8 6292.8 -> 8.876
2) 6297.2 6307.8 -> 9.277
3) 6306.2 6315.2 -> 9.071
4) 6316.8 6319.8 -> 9.22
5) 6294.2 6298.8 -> 9.001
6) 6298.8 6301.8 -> 9.458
